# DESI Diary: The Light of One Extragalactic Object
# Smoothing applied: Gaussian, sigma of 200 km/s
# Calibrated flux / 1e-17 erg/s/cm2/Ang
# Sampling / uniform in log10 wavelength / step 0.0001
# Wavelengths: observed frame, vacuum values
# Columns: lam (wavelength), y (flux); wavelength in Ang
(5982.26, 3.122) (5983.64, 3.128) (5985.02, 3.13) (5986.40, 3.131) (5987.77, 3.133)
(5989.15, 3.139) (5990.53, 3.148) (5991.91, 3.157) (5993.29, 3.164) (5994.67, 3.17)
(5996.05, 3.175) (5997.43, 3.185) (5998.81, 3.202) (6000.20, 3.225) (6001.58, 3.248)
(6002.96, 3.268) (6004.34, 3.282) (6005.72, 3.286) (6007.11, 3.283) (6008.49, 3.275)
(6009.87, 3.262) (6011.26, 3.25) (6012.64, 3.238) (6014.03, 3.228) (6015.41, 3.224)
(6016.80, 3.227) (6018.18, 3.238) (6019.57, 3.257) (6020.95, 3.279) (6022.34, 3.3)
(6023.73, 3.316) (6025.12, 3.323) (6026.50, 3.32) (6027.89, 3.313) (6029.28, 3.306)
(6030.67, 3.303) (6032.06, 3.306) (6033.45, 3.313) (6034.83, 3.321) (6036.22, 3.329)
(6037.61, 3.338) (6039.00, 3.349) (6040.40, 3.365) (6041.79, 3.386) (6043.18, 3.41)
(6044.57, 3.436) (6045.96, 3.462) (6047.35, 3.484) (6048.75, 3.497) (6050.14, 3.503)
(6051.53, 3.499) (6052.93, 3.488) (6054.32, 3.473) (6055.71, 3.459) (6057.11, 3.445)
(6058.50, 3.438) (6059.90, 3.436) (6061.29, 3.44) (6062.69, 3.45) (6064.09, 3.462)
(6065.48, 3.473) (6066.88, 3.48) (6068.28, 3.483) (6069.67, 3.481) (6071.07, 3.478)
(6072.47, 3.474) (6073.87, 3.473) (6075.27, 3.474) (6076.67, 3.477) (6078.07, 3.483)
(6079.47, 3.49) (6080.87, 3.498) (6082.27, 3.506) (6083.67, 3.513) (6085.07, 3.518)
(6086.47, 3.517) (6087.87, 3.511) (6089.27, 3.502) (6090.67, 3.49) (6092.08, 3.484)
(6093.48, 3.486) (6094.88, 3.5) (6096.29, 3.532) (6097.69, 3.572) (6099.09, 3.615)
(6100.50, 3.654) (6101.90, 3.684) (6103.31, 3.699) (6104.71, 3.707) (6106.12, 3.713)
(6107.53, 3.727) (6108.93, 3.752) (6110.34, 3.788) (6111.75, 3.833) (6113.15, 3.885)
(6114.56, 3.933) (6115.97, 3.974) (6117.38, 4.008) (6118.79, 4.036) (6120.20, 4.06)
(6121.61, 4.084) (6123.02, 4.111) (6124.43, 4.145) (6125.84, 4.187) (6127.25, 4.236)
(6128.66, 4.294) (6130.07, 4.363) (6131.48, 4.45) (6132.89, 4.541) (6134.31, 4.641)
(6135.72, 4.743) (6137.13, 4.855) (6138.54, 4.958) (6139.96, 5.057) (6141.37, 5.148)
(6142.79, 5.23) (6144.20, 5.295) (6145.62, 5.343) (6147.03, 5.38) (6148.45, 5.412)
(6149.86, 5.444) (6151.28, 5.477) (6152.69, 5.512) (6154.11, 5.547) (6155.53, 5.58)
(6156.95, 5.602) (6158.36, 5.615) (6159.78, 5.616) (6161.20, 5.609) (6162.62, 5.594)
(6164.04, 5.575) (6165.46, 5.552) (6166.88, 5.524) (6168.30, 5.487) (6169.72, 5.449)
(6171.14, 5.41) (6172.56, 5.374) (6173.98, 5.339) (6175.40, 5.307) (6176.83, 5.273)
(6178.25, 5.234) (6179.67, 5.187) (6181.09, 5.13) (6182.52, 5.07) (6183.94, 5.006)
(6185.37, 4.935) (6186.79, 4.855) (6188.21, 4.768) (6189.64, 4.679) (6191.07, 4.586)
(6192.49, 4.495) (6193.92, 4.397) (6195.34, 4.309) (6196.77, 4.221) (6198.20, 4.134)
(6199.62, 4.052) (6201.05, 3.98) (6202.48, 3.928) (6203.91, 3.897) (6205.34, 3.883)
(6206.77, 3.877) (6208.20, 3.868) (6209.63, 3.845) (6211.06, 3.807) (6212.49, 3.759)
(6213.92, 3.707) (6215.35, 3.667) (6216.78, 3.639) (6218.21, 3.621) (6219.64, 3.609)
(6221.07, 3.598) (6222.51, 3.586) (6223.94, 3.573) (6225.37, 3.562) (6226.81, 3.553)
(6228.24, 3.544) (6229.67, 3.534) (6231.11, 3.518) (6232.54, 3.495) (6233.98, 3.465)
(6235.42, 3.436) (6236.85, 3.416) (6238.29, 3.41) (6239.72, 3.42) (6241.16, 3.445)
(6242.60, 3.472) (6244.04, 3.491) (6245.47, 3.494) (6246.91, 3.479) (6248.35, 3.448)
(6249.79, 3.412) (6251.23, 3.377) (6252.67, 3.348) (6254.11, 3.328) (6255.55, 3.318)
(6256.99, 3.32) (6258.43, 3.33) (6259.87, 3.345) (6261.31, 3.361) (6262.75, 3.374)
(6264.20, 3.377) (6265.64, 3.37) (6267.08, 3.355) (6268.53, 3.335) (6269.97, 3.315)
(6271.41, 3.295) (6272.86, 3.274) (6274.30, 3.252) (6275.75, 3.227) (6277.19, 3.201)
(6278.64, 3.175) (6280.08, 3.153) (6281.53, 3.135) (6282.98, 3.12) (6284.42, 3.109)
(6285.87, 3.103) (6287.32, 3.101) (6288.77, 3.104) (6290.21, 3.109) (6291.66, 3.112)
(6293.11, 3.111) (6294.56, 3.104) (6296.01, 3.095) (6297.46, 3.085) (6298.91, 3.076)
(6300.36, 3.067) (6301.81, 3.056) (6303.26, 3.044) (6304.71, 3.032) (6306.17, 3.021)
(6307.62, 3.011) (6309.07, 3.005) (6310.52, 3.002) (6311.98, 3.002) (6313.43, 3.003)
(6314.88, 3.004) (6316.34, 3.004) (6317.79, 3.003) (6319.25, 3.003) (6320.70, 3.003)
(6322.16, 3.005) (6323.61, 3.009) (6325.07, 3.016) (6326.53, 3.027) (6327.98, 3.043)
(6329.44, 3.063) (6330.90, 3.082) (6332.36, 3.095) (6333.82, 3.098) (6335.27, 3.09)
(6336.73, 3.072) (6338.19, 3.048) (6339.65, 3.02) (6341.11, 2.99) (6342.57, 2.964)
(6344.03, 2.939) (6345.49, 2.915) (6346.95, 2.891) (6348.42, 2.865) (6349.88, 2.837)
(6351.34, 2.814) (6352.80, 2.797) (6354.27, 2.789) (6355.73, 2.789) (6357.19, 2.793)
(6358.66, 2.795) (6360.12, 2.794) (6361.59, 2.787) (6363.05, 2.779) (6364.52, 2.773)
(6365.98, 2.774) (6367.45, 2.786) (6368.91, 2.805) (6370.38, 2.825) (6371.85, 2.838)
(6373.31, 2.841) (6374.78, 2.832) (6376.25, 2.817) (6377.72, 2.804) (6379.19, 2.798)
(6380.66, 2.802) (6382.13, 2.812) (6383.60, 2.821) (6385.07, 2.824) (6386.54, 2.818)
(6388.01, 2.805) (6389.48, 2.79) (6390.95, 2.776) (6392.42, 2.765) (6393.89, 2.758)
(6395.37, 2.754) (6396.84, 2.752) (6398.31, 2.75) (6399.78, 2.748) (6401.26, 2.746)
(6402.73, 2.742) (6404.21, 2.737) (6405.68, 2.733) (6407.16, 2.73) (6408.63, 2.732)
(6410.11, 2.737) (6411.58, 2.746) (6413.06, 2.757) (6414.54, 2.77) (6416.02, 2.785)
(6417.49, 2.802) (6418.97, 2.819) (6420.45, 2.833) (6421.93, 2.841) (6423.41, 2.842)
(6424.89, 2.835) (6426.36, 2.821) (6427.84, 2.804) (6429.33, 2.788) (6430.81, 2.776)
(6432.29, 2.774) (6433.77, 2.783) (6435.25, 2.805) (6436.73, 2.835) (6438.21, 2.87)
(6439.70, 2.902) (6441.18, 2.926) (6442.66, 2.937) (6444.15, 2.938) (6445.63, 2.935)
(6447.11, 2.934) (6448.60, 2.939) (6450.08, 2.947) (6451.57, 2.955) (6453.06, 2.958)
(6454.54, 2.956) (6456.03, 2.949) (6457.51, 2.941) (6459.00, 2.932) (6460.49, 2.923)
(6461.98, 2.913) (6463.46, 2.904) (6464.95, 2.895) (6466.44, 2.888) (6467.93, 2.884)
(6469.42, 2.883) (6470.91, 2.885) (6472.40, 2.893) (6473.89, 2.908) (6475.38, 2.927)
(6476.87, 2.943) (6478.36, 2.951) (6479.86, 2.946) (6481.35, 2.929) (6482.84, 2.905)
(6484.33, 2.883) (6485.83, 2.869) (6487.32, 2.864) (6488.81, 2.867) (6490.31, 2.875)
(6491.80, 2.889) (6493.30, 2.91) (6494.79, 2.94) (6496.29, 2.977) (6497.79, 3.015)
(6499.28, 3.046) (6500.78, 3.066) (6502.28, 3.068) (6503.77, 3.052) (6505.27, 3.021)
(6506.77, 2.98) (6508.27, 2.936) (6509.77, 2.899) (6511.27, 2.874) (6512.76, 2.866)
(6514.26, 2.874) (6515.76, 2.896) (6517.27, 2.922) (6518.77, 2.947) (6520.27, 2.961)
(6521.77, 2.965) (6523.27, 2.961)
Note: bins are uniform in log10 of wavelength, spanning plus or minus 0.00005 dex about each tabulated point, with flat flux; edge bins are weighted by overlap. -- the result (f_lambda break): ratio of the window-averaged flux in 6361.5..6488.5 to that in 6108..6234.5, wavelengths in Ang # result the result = 0.6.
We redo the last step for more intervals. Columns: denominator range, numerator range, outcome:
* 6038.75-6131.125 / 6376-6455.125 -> 0.77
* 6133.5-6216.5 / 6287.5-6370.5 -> 0.61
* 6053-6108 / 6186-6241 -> 1.10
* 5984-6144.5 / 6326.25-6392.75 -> 0.80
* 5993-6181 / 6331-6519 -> 0.72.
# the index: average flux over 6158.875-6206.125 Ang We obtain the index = 4.9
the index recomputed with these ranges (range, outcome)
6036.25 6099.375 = 3.47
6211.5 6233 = 3.6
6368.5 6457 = 2.82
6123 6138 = 4.44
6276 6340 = 3.07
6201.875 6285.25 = 3.47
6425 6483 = 2.9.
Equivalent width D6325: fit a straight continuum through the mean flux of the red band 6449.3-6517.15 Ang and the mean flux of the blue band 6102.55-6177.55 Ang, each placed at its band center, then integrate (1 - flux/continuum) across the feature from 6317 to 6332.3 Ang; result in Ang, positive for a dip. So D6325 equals 3.1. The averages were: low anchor 4.8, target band 3.03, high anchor 2.93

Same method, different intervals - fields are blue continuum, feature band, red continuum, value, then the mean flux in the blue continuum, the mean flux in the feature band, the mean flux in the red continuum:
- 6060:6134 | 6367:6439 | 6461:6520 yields 7.3 Ang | 3.73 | 2.79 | 2.93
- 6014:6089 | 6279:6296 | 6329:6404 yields -0.7 Ang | 3.41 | 3.12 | 2.85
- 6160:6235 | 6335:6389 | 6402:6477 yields 8.1 Ang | 4.41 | 2.85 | 2.86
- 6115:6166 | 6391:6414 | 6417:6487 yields 3.3 Ang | 4.92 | 2.75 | 2.89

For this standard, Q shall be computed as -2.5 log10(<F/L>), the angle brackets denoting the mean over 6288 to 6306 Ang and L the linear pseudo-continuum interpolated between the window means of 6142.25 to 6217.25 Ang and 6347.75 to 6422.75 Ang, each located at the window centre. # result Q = 0.19 mag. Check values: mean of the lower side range 4.86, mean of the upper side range 2.79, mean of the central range 3.08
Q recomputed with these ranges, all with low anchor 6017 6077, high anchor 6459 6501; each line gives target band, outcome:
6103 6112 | -0.13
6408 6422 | 0.08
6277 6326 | 0.02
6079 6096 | -0.05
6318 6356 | 0.04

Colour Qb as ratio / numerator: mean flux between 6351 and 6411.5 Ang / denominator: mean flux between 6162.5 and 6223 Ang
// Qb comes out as 0.61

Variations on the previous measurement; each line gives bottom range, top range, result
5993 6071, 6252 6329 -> 0.94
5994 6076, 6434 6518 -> 0.87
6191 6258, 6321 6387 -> 0.79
